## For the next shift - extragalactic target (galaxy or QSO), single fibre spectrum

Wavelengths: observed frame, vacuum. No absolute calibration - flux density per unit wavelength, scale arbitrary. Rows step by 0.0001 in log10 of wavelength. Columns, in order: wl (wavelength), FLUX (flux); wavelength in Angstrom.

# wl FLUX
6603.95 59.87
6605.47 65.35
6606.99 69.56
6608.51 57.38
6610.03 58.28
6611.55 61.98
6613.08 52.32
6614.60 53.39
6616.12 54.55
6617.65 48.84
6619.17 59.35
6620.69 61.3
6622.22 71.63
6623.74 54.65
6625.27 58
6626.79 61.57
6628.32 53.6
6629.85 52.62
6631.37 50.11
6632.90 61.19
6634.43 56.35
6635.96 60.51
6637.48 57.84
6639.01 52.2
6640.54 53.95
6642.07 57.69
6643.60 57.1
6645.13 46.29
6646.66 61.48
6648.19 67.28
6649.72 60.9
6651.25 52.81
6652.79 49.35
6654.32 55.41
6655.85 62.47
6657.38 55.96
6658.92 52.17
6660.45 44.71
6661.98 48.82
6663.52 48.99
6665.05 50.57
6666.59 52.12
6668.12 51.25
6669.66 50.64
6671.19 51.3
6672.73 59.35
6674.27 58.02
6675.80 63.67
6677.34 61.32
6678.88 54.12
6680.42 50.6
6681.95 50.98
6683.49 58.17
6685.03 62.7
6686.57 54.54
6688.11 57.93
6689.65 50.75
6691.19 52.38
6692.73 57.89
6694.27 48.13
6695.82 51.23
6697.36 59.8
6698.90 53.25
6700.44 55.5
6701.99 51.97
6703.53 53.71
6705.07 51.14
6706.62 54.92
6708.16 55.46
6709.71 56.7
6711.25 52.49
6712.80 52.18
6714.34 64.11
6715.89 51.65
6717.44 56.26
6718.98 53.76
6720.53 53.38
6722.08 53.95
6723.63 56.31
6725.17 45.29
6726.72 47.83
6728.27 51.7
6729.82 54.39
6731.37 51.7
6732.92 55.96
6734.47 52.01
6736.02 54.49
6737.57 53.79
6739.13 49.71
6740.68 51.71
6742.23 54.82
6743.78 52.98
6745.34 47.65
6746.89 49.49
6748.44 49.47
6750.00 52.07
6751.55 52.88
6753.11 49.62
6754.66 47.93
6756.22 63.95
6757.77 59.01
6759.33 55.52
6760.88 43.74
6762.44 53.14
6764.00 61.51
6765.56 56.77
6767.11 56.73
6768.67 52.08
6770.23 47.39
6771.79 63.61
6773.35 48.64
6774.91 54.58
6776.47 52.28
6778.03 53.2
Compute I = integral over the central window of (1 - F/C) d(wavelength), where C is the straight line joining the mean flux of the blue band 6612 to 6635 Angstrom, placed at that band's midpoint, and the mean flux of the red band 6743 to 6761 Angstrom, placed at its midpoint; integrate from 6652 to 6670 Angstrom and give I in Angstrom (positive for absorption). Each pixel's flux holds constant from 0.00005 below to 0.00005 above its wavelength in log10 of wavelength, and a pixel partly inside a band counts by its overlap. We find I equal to 1.1 Angstrom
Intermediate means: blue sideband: 56.7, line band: 51.9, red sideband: 52.3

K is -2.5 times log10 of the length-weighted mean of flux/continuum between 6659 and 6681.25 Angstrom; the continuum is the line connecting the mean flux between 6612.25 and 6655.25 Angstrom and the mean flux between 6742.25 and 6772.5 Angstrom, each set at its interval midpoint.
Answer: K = 0.048 mag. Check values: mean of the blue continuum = 56.5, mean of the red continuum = 53.5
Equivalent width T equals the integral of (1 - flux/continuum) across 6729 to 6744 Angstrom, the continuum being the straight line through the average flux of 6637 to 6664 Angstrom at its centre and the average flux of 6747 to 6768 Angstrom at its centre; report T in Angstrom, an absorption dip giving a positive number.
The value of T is 0.2 Angstrom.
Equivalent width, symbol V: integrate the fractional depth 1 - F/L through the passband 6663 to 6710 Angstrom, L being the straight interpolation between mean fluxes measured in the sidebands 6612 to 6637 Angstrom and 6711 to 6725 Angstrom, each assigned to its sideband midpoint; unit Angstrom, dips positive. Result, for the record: 0.8 Angstrom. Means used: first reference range 57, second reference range 54.6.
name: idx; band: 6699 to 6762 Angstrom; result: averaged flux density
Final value 53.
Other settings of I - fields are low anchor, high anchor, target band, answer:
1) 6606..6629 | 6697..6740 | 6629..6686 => 1.43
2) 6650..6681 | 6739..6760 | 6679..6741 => -0.64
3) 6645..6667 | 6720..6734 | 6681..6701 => -0.59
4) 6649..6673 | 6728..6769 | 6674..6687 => -1.06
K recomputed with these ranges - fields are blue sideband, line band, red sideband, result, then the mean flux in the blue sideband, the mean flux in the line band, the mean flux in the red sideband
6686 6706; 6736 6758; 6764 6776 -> 0.04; 53.7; 52.4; 54.7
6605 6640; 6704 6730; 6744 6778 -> 0.02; 57.9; 53.6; 53.2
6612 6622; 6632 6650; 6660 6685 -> -0.05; 56.1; 57.6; 53.8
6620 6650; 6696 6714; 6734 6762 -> 0.00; 57.8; 54.4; 52.3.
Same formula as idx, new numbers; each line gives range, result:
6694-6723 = 54.3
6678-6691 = 54.9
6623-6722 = 55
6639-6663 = 54.9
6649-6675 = 53.2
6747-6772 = 53.8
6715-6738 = 52.9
